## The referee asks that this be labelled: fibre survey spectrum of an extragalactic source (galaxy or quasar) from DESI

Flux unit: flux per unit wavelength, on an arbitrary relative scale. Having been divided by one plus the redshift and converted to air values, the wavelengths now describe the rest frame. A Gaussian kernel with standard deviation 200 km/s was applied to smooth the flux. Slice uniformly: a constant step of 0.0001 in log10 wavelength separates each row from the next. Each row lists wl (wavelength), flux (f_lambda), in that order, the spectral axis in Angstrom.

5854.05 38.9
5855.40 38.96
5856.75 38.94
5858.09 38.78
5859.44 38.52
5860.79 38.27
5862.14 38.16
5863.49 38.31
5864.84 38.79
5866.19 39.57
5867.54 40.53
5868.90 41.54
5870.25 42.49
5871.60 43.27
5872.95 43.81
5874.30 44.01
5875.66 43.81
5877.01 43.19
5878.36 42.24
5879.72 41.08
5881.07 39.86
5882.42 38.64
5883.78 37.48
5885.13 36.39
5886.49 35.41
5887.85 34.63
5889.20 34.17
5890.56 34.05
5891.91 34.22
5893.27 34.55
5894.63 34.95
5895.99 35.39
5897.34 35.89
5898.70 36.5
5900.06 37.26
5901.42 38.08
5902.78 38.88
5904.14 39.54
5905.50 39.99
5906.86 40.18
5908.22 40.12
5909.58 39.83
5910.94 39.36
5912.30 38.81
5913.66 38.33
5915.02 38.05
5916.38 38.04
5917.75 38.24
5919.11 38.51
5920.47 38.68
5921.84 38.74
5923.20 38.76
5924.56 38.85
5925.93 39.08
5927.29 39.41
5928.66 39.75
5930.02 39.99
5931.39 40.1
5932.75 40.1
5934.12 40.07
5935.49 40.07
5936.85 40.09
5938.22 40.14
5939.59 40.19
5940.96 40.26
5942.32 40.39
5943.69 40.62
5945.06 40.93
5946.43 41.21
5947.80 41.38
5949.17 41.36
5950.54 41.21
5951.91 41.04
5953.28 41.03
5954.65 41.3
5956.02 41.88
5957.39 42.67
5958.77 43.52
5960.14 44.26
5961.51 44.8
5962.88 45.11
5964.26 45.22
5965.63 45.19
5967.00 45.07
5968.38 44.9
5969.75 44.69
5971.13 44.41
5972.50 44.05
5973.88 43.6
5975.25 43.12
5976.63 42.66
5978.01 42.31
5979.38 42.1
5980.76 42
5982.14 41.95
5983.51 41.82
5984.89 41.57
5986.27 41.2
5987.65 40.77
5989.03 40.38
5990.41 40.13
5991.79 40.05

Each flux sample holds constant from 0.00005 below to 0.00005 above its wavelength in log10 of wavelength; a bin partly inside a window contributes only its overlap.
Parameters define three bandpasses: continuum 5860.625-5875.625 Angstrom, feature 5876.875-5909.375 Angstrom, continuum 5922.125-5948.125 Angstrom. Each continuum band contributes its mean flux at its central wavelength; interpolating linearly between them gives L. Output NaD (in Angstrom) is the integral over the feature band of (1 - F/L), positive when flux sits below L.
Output 2.5 Angstrom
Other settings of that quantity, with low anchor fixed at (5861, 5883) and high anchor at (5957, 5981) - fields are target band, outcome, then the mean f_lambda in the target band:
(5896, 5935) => 3.27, 38.8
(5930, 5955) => 1.48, 40.6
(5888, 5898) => 1.68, 34.8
